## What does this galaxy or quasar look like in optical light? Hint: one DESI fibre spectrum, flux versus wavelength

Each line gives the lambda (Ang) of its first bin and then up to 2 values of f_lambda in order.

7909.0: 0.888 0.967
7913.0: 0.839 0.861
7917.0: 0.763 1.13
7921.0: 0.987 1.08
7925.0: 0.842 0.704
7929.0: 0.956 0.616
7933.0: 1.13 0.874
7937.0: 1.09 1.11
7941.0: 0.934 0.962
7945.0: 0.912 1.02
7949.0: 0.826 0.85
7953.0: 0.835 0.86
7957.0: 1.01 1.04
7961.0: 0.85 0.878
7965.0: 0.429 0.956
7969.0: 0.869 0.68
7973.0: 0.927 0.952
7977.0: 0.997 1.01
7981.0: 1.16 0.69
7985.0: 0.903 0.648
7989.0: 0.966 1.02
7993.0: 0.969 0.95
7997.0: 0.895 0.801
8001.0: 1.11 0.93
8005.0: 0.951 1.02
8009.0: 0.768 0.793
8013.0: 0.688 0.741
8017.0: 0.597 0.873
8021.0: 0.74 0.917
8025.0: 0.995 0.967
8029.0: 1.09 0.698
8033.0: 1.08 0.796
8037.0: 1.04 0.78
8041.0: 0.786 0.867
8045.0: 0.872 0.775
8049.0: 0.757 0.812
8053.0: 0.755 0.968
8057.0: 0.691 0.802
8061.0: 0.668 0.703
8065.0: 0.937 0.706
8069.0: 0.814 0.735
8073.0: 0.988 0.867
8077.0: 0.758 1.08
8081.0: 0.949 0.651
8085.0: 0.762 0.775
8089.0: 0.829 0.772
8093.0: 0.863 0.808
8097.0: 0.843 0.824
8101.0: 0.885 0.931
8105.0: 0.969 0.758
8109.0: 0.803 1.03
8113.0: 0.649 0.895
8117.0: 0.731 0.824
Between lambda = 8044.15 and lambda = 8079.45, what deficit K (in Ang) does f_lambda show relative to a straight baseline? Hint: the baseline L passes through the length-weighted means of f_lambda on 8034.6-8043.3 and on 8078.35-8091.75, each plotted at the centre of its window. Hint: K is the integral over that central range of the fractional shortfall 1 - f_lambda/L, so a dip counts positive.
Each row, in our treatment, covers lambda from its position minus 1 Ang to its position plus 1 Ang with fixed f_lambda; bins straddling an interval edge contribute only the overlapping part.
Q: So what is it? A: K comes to 1.2 Ang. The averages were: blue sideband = 0.857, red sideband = 0.826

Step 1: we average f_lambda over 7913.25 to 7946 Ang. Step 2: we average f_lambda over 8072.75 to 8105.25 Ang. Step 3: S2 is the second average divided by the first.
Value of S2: 0.9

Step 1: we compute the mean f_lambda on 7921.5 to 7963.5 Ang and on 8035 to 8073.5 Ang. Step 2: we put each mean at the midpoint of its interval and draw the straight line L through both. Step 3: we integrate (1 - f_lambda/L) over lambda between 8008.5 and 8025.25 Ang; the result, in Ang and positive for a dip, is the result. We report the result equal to 1.3 Ang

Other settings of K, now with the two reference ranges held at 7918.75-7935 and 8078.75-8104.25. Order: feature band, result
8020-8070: 1.19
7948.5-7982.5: 0.42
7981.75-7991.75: 0.45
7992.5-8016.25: 0.02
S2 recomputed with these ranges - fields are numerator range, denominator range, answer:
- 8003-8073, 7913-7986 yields 0.92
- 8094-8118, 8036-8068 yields 1.05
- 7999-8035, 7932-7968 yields 0.95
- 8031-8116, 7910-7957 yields 0.90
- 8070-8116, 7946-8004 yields 0.94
